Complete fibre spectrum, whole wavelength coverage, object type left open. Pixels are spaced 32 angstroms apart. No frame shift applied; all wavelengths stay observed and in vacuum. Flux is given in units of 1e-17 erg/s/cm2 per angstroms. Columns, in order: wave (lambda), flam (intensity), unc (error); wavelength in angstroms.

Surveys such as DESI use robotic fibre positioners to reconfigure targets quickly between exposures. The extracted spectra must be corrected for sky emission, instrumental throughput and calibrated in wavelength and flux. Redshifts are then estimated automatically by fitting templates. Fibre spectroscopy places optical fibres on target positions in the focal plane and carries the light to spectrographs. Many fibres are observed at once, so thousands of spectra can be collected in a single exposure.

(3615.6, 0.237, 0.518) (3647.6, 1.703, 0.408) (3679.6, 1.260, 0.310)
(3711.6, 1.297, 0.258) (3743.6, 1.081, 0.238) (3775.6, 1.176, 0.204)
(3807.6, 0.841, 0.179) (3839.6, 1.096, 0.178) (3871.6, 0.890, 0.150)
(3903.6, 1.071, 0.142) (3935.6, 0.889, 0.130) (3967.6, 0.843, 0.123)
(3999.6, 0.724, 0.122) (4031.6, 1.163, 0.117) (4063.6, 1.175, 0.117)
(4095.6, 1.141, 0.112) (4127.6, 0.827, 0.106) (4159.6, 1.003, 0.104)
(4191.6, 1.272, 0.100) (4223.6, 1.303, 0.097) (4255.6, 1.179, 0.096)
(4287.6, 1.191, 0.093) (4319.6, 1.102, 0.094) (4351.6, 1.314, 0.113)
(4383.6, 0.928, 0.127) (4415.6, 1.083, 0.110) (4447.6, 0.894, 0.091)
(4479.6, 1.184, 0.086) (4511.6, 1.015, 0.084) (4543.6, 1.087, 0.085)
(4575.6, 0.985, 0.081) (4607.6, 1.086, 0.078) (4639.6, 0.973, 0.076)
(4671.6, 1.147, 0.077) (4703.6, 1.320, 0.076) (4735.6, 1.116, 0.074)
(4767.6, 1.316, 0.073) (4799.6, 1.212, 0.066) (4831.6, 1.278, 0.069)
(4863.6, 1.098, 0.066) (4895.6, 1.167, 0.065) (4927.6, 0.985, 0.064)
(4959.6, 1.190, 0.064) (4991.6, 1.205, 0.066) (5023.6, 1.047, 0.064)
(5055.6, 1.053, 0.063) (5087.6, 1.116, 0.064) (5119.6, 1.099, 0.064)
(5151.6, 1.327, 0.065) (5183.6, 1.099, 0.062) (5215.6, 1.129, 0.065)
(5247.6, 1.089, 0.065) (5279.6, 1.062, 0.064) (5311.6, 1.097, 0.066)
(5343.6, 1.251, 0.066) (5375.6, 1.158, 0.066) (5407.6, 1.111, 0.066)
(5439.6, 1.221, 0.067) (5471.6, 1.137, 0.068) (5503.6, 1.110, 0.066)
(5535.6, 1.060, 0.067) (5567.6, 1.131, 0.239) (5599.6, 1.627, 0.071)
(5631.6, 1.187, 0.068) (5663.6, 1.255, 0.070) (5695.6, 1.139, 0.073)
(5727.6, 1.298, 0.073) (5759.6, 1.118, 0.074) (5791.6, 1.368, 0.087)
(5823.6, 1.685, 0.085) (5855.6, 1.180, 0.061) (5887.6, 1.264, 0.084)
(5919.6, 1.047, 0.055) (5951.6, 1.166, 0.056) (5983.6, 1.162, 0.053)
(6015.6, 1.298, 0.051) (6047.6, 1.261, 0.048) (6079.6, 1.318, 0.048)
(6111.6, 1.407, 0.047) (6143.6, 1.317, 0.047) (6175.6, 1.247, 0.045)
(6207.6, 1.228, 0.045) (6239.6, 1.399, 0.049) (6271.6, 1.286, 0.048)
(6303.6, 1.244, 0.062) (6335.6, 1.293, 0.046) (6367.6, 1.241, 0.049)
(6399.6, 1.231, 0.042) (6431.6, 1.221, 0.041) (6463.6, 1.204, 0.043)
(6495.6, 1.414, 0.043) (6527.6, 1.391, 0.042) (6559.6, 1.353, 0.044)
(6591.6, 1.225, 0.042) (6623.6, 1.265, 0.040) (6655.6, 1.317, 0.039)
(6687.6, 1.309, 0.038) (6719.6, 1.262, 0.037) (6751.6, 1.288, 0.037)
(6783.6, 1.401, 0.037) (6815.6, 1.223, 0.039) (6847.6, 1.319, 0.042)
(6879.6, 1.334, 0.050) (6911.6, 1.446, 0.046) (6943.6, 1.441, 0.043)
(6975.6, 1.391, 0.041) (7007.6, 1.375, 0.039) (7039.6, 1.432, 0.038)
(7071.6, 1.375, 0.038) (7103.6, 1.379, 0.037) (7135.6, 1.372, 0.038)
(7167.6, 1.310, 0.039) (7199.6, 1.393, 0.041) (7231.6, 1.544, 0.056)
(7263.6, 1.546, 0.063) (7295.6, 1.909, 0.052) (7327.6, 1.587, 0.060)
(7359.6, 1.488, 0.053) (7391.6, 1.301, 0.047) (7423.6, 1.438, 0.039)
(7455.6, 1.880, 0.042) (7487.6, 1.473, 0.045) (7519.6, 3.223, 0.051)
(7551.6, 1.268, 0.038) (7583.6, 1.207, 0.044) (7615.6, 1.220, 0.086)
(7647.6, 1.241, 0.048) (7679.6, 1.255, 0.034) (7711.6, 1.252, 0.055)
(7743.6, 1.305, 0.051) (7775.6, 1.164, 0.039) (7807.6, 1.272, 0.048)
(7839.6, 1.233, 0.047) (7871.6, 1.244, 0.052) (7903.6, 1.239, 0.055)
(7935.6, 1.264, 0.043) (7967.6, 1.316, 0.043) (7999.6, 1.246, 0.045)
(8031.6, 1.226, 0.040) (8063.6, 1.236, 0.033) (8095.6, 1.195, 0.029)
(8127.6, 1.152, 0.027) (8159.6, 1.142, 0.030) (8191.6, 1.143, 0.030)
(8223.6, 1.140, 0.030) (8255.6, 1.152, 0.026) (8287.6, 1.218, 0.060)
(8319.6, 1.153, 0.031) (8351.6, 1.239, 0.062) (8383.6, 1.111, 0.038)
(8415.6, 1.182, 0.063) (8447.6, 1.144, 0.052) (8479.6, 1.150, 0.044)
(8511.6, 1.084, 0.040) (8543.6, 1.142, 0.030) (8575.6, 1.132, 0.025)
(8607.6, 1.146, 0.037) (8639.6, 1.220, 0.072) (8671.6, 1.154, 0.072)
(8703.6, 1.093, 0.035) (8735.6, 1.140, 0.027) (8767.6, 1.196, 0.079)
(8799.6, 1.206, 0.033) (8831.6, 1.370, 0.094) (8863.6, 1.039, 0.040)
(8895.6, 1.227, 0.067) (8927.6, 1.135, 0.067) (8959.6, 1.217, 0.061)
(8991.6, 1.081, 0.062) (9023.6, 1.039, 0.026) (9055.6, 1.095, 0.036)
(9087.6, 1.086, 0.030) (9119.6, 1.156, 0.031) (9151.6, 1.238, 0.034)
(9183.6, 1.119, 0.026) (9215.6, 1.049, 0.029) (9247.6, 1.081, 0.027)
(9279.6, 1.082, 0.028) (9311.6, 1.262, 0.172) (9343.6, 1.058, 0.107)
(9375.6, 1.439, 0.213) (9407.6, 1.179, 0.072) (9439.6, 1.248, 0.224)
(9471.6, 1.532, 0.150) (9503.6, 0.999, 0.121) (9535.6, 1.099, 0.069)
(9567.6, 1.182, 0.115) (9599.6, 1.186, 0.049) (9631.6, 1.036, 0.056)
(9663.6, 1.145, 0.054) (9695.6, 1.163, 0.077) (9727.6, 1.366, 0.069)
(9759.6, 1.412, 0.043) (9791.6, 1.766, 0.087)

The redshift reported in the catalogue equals 0.50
